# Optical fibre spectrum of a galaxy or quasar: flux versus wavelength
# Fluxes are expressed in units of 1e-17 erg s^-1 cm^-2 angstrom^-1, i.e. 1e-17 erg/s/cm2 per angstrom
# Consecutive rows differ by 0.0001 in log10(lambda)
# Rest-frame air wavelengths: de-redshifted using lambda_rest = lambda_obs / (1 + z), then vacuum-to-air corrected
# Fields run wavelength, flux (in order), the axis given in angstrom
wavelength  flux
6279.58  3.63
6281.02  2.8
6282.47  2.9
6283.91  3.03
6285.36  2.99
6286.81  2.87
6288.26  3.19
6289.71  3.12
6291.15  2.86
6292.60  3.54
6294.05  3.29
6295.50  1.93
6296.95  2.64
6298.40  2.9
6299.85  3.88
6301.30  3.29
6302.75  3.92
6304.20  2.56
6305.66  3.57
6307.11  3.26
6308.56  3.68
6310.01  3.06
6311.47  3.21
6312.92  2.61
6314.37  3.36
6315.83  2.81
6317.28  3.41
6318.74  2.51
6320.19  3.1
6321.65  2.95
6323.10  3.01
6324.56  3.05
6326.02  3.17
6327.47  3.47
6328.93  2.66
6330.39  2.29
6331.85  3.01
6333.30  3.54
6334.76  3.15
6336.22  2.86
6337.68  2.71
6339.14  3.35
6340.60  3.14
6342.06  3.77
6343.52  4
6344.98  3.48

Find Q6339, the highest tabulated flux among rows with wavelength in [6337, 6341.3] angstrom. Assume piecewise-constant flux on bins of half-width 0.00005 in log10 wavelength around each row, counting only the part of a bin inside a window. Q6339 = 3.35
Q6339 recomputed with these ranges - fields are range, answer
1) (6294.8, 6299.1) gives 2.9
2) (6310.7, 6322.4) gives 3.41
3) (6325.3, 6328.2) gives 3.47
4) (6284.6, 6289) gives 3.19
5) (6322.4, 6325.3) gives 3.05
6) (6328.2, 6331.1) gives 2.66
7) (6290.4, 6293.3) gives 3.54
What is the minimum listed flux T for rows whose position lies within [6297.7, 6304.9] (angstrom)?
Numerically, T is 2.56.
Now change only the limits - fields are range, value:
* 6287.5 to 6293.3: 2.86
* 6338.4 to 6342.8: 3.14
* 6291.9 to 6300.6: 1.93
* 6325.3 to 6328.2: 3.17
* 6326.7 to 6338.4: 2.29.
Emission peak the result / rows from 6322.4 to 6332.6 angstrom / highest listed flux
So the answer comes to 3.47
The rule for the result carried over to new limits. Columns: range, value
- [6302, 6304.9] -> 3.92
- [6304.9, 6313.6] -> 3.68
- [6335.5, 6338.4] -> 2.86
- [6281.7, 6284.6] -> 3.03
